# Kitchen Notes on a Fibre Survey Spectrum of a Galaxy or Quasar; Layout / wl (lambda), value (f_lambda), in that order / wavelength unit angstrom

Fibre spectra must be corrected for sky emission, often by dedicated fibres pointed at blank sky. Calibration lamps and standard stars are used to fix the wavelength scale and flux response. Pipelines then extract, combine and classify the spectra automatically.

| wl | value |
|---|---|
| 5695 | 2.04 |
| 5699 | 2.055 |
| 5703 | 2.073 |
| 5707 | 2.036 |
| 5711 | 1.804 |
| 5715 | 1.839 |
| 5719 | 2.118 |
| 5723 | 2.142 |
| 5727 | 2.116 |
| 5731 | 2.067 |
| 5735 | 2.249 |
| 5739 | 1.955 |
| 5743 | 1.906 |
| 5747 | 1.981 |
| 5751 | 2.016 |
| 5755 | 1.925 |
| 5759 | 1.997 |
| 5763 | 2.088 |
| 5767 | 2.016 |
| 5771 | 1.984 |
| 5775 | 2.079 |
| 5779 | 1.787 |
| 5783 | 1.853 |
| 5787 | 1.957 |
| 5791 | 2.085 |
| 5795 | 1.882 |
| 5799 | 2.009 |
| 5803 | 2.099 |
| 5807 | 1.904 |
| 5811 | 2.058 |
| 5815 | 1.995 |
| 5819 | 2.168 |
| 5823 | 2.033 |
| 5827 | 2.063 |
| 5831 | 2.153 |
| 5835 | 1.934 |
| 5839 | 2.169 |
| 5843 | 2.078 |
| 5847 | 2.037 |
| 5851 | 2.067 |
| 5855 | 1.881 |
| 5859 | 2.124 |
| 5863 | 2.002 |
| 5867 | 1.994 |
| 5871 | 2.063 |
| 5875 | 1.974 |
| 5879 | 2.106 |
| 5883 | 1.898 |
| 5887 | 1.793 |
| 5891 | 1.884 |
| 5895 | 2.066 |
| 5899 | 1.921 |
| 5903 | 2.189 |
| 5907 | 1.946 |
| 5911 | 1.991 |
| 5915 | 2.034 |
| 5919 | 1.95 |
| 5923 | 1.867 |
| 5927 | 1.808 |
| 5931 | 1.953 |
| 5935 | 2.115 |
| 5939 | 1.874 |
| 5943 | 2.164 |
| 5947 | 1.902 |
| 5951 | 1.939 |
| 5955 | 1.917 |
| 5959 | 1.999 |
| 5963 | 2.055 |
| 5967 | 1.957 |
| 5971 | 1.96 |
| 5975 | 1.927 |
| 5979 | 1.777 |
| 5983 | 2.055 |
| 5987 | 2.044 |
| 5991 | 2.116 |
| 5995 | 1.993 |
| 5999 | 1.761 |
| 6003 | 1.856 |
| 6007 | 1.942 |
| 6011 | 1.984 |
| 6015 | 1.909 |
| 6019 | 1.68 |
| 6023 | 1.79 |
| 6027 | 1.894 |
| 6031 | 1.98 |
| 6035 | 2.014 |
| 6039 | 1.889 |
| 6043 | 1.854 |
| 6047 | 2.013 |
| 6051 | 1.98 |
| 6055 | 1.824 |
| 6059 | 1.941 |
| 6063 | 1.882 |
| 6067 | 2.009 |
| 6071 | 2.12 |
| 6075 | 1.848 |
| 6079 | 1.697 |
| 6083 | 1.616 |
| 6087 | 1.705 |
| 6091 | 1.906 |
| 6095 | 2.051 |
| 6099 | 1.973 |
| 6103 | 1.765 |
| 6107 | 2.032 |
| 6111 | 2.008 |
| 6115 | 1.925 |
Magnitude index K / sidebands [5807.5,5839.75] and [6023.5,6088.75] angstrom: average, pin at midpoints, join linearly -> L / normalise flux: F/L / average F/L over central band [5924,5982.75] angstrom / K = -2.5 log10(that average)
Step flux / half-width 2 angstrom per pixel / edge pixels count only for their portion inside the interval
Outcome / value 0.01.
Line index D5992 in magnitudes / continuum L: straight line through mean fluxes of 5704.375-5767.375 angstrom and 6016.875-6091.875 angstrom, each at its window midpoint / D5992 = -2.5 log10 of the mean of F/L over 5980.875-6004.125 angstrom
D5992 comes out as -0.04 mag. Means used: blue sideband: 2.02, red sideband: 1.88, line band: 1.97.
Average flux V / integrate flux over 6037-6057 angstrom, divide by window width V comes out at 1.91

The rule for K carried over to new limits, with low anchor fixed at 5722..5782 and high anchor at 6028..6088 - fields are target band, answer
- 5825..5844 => -0.05 mag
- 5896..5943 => -0.02 mag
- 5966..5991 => -0.02 mag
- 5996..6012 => 0.02 mag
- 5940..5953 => -0.03 mag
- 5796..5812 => -0.01 mag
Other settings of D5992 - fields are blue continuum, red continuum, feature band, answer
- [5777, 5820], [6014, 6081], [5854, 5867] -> -0.03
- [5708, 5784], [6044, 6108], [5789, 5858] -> -0.03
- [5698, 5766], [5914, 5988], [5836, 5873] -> -0.03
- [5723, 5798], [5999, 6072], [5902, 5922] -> -0.03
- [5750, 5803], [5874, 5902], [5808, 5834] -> -0.05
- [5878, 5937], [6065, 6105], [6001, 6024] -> 0.03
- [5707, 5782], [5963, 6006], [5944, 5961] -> 0.00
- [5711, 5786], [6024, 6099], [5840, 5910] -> -0.02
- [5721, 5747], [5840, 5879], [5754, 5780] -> 0.03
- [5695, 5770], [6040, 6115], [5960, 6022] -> 0.00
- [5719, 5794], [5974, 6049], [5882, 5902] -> 0.02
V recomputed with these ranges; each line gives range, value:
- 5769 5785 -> 1.93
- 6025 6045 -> 1.93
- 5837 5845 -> 2.12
